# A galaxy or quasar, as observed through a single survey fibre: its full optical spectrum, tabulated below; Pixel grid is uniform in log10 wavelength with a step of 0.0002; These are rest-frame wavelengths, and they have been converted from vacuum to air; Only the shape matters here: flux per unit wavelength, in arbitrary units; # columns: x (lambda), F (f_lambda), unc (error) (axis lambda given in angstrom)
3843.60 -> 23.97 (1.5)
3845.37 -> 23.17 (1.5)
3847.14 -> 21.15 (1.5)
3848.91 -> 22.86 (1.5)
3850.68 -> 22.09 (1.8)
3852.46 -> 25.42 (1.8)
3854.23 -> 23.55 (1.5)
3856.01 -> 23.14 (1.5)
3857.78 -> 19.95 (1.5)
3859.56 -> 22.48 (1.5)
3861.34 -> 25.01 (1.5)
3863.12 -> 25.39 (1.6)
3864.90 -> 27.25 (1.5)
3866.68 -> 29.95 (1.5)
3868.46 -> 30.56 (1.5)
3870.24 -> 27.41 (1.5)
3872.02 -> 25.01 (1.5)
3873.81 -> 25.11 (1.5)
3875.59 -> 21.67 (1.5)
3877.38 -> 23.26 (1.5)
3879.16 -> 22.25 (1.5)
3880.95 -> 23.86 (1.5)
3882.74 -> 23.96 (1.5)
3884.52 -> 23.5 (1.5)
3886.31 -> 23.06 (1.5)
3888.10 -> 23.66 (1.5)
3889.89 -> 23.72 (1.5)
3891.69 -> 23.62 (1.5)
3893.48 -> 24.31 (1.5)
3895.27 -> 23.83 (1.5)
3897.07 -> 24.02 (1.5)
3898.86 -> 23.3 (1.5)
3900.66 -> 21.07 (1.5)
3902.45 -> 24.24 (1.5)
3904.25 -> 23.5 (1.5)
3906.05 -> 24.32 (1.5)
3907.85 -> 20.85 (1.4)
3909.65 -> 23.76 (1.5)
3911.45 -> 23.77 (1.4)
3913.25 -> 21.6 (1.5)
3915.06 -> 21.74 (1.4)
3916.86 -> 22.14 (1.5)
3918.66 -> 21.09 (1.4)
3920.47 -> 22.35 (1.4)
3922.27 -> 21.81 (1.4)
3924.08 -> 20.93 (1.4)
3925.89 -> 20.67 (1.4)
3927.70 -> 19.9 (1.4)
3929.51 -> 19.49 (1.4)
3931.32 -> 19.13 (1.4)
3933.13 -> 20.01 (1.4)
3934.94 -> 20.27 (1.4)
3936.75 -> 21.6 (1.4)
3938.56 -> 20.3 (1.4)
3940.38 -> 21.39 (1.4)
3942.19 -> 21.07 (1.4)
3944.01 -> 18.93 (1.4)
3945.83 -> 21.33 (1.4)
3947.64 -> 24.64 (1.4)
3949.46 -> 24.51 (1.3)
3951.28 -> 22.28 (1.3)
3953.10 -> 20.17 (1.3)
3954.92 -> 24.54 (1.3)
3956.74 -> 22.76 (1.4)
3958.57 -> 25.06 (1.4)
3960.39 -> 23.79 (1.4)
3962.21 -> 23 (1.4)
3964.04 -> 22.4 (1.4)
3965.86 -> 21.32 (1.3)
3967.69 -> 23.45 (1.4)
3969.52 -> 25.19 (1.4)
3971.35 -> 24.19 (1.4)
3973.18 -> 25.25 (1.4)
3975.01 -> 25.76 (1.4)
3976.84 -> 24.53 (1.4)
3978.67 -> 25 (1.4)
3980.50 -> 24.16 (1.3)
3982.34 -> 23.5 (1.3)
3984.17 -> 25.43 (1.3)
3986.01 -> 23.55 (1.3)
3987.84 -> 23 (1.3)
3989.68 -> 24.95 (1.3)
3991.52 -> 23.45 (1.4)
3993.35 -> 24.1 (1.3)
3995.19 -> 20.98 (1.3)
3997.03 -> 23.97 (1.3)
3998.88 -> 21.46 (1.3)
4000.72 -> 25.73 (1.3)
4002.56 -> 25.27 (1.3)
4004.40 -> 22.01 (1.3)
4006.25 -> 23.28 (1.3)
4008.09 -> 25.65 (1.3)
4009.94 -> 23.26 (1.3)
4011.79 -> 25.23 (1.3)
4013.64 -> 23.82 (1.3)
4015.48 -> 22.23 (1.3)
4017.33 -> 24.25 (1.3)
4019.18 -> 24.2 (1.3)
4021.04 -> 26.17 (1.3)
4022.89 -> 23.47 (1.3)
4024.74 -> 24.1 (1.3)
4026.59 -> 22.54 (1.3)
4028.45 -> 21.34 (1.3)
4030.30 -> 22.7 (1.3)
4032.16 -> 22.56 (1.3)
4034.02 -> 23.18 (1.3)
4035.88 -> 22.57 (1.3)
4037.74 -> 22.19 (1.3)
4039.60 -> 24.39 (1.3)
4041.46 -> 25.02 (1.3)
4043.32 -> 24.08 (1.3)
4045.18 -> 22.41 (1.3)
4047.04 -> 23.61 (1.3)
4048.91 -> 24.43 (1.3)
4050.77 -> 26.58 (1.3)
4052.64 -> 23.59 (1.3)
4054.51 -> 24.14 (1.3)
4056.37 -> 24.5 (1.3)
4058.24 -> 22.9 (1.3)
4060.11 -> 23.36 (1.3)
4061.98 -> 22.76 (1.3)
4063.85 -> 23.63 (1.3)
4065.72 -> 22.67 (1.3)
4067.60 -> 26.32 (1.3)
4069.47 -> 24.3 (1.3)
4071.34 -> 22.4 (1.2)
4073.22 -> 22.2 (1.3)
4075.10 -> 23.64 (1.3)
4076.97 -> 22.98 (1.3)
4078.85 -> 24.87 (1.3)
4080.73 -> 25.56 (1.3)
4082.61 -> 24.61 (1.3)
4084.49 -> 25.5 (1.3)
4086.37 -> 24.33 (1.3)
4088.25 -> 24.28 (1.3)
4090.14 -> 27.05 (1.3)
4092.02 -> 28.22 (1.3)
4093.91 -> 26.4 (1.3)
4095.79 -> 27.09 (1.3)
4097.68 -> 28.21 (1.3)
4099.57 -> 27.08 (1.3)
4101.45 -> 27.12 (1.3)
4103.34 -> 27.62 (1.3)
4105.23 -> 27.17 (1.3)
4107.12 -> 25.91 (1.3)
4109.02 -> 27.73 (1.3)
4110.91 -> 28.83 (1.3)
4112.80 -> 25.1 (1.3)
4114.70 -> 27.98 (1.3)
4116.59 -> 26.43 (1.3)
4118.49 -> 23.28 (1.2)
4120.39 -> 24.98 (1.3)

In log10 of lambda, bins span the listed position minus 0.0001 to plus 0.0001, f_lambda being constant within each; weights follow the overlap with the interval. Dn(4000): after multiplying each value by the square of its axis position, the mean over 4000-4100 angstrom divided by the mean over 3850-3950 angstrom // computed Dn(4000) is 1.14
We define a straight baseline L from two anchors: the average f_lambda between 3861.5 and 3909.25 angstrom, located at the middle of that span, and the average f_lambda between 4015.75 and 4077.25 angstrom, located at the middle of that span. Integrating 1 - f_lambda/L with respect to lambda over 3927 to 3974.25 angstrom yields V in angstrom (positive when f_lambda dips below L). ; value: 3.6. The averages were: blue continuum 24.3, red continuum 23.6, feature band 22.2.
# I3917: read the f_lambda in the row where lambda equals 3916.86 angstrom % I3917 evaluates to 22.14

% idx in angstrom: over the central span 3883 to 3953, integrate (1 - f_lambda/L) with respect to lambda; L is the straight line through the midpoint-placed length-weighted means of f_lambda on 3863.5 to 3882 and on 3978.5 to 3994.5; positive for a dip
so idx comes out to 8.0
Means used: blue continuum 25.6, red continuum 24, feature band 22.1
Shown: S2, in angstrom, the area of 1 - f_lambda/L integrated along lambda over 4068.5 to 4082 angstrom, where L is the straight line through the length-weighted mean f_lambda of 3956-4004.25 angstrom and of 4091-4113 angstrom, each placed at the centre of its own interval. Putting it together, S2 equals 1.4 angstrom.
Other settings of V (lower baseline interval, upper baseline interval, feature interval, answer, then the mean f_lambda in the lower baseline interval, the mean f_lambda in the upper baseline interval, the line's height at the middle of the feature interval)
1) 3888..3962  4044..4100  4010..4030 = 0.08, 22.2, 24.6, 23.8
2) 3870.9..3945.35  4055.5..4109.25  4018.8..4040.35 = 0.92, 22.3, 25.2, 24.3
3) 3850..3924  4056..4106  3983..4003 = 0.55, 23.7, 25.1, 24.4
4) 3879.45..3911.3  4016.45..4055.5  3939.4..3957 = 1.04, 23.4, 23.7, 23.5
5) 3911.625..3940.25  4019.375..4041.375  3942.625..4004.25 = -4.22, 21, 23.3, 22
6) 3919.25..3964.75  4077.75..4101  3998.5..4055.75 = 1.13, 21.7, 26.1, 24.2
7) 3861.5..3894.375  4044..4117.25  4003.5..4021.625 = 0.81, 24.9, 25.2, 25.1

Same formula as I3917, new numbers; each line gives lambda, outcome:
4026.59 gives 22.54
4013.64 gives 23.82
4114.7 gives 27.98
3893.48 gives 24.31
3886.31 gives 23.06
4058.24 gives 22.9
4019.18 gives 24.2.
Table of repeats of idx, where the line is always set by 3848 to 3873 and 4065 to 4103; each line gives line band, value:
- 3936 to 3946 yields 1.7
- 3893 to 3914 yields 1.6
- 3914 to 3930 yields 2.5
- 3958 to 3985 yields 1.1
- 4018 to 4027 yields 0.4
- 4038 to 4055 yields 0.7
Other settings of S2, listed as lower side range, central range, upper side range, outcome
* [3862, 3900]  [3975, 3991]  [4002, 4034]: -0.30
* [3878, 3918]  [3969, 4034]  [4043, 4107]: 0.82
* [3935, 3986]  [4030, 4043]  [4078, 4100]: 0.83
